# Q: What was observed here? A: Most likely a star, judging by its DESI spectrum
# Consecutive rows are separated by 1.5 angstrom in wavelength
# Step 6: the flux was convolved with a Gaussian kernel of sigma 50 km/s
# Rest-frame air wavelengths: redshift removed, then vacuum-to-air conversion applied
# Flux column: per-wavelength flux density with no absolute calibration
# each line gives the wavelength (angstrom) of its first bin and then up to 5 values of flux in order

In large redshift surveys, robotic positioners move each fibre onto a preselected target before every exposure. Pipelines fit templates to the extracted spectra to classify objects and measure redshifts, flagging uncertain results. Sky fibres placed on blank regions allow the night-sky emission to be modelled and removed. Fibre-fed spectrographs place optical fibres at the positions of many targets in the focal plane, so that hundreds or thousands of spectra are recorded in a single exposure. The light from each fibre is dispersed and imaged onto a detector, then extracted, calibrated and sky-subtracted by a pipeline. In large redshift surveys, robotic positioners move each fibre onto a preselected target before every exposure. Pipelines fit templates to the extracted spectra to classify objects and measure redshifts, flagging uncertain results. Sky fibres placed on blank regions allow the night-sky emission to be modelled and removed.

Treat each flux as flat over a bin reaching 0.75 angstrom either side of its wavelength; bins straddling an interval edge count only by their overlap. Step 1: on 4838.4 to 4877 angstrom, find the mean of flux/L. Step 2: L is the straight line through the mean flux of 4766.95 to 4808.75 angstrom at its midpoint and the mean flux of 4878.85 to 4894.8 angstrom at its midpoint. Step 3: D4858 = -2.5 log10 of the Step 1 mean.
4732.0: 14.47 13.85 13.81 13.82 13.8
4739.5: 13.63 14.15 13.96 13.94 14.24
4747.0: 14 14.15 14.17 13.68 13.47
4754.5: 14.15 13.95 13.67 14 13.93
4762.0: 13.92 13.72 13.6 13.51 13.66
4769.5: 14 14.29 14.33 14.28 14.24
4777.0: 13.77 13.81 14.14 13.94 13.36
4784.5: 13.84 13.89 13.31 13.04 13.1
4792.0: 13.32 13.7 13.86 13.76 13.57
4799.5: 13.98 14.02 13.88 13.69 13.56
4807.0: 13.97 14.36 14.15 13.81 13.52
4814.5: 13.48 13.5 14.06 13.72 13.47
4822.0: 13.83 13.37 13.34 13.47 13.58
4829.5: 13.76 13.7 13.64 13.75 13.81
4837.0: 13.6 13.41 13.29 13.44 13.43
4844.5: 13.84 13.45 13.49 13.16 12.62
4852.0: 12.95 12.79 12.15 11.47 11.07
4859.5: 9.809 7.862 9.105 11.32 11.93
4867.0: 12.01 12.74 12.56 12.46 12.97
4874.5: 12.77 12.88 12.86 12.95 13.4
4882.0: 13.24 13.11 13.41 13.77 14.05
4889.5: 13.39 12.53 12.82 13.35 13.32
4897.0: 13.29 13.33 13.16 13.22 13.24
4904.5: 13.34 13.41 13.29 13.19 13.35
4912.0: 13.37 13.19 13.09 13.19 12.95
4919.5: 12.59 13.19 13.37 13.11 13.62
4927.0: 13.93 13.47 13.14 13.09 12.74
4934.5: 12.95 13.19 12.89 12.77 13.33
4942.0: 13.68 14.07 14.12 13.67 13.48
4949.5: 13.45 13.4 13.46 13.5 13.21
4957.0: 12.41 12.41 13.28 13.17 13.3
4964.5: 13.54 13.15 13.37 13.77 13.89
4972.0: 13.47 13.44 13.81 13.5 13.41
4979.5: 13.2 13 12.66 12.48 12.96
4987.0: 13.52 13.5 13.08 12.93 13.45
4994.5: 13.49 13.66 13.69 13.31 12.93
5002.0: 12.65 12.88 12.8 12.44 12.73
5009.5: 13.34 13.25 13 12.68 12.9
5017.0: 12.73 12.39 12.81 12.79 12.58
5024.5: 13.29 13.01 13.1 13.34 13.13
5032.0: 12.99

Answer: 0.10 mag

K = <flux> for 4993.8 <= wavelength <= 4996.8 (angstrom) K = 13.6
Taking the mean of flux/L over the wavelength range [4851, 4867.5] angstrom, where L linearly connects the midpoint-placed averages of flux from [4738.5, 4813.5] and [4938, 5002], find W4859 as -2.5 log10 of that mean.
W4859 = 0.218 mag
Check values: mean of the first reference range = 13.8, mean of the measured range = 11.1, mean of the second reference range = 13.3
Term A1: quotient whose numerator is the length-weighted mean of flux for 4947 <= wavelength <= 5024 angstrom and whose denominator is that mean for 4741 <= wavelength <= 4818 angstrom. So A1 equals 0.95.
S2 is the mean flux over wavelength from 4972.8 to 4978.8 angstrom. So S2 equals 13.5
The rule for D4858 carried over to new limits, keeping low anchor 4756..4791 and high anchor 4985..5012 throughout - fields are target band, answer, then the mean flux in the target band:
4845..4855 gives 0.05 mag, 13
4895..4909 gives 0.01 mag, 13.3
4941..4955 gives -0.03 mag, 13.6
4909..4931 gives 0.01 mag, 13.3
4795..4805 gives -0.01 mag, 13.8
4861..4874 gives 0.16 mag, 11.7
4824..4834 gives 0.00 mag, 13.6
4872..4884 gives 0.04 mag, 13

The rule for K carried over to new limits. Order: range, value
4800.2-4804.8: 13.9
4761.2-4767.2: 13.7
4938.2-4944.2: 13.5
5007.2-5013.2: 13.1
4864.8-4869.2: 12.2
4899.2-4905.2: 13.2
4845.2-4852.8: 13.1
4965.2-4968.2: 13.3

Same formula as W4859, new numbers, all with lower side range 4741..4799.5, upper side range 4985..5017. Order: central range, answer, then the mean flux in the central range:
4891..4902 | 0.021 mag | 13.2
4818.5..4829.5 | 0.009 mag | 13.6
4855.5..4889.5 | 0.110 mag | 12.2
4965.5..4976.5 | -0.030 mag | 13.6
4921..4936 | 0.005 mag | 13.3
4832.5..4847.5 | 0.004 mag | 13.6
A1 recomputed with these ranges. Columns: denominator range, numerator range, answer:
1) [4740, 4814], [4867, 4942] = 0.95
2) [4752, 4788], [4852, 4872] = 0.82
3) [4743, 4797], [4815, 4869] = 0.92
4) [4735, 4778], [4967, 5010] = 0.95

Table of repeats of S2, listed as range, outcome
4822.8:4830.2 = 13.5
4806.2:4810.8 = 14.1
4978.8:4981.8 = 13.1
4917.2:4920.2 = 12.8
